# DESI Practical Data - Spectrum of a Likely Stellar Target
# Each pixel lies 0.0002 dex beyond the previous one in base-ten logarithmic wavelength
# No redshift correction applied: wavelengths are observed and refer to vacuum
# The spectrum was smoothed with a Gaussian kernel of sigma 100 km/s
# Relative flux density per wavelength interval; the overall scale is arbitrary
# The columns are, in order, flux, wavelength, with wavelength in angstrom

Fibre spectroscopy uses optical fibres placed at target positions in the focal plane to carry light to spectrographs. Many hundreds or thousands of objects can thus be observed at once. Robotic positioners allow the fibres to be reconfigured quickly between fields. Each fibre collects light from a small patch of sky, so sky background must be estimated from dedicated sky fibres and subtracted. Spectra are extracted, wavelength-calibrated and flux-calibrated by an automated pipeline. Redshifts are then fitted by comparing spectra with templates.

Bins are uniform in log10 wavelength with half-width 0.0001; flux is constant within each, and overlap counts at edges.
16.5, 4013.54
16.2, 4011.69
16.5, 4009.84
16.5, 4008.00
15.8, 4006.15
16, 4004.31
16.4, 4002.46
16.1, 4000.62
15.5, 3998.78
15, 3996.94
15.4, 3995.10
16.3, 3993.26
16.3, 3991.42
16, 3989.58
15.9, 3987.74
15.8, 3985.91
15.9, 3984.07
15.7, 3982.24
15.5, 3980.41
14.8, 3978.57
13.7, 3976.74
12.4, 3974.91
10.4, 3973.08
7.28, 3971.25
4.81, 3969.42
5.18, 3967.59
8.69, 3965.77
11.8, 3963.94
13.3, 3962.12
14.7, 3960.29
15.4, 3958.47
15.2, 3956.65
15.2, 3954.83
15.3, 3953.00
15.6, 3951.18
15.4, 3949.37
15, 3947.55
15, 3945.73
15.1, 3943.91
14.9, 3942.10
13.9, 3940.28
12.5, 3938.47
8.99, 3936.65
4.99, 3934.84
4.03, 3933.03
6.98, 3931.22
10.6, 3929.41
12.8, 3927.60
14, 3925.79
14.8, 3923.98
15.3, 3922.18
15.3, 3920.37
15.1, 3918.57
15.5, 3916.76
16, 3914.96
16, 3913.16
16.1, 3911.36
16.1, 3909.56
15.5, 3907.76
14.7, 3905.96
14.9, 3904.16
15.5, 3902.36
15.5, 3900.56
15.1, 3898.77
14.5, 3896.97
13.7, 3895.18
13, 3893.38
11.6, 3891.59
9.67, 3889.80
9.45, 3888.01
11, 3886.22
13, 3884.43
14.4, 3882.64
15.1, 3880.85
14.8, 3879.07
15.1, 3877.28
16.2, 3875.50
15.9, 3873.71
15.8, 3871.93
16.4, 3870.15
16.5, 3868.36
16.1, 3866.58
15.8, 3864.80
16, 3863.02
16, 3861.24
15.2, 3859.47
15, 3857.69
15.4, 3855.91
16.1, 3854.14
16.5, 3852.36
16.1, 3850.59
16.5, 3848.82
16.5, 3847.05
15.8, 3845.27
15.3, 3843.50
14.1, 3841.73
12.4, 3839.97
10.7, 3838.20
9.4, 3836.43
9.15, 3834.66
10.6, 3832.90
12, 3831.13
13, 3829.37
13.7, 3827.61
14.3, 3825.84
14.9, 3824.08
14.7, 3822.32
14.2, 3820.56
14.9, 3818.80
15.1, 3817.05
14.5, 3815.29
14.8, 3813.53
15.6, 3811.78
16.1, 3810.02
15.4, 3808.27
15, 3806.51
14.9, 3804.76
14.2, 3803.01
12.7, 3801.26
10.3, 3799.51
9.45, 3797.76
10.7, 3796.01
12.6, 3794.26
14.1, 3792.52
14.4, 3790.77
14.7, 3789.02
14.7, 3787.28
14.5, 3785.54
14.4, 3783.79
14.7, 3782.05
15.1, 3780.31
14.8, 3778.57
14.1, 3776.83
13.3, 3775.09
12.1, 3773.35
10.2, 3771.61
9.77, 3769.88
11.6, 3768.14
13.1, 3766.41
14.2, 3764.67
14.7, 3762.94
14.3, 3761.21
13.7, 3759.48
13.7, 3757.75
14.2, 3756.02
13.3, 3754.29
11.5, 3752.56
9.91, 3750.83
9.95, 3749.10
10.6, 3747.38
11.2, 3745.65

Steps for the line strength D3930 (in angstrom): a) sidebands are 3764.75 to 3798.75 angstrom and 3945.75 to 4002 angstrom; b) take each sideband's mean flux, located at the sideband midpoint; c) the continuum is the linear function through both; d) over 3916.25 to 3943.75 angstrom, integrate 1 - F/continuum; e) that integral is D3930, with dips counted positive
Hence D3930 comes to 3.31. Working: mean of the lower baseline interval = 13.1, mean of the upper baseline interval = 13.8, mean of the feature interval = 12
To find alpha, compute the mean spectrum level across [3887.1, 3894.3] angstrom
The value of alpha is 10.9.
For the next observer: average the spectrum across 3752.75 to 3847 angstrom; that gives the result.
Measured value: 13.5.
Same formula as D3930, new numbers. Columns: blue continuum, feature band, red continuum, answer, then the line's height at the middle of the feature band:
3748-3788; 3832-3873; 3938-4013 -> -3.34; 13.6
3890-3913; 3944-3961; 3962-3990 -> -2.92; 13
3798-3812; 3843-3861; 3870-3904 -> -2.43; 14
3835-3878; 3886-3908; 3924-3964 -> 0.99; 14.1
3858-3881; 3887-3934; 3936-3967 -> 4.12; 14.8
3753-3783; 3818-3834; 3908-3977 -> -0.48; 13.1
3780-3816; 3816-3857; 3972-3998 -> 0.42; 14.1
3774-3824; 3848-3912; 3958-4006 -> -4.33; 13.9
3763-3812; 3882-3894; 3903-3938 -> 1.37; 13.1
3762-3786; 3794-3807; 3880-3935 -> 0.89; 13.3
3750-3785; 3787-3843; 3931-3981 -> -2.07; 12.9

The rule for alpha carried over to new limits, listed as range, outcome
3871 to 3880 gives 15.6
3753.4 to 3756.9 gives 13.7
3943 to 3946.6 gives 15.1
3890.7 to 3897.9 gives 13.2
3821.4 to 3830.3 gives 14.1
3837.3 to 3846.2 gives 13.7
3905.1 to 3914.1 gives 15.7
